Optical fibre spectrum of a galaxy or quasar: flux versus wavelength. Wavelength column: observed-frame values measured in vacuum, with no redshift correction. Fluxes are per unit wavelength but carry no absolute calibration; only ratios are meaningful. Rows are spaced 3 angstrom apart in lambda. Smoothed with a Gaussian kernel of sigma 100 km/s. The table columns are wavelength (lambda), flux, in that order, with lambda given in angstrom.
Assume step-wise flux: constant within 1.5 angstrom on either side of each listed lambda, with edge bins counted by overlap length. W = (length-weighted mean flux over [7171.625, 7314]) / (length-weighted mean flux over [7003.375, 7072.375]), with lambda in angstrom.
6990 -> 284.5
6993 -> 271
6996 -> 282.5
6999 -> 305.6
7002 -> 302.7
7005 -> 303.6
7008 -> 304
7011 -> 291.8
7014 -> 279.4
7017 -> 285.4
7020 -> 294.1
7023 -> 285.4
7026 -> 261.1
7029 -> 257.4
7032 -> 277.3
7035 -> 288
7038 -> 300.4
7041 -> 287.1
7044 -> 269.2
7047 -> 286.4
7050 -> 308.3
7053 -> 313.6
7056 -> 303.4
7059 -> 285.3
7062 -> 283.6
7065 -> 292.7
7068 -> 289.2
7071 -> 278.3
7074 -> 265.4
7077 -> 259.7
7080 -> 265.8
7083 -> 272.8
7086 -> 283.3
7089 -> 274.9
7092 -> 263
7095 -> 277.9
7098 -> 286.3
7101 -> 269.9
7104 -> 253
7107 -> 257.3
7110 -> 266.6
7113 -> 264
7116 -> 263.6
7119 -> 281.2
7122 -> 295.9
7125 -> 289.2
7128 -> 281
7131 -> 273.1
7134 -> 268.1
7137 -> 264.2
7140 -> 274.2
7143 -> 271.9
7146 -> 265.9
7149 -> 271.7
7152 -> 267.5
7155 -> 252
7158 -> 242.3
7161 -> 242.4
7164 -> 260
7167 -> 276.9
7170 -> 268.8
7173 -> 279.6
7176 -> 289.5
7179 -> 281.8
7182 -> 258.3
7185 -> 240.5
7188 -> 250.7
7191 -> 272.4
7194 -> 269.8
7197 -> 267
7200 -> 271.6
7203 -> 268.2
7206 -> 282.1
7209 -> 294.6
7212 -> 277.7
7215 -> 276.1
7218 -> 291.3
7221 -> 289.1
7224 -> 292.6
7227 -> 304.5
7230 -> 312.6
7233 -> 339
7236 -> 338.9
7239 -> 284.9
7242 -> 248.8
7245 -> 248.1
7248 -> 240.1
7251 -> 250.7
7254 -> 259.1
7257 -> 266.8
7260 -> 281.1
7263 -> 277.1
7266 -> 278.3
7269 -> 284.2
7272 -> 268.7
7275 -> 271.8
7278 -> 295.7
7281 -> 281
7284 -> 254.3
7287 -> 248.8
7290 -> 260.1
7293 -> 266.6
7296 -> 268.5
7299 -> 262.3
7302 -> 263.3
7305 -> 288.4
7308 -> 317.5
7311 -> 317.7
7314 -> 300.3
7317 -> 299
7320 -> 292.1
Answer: 1.0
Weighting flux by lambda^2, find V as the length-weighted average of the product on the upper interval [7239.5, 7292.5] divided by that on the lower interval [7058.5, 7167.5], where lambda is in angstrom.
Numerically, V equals 1.0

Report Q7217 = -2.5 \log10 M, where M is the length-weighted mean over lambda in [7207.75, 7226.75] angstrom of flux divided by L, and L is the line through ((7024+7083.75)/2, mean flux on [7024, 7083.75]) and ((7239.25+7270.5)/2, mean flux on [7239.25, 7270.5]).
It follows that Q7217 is -0.079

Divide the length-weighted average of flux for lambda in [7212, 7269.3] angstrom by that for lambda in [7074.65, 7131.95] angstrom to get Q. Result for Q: 1.0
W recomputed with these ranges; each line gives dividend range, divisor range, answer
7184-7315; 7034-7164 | 1.01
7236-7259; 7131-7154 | 0.98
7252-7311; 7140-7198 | 1.04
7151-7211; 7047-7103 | 0.95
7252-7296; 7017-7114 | 0.97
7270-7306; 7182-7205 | 1.02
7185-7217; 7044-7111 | 0.97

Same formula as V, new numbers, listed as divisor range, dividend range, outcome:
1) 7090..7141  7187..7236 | 1.08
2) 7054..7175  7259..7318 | 1.08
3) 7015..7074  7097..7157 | 0.97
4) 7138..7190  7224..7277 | 1.09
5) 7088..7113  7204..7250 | 1.11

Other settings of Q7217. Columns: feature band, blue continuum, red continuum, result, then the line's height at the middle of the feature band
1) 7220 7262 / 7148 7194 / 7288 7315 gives -0.036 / 273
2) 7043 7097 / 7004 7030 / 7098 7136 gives -0.014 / 278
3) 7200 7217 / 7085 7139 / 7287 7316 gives -0.009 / 277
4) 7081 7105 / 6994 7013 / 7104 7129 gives 0.021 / 278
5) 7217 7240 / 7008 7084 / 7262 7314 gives -0.106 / 279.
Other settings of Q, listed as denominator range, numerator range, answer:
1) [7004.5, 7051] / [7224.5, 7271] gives 0.98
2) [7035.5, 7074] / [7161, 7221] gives 0.94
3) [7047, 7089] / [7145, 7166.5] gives 0.91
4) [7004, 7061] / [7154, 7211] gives 0.93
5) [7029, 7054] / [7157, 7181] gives 0.93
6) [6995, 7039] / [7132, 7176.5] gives 0.92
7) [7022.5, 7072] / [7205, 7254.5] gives 0.99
